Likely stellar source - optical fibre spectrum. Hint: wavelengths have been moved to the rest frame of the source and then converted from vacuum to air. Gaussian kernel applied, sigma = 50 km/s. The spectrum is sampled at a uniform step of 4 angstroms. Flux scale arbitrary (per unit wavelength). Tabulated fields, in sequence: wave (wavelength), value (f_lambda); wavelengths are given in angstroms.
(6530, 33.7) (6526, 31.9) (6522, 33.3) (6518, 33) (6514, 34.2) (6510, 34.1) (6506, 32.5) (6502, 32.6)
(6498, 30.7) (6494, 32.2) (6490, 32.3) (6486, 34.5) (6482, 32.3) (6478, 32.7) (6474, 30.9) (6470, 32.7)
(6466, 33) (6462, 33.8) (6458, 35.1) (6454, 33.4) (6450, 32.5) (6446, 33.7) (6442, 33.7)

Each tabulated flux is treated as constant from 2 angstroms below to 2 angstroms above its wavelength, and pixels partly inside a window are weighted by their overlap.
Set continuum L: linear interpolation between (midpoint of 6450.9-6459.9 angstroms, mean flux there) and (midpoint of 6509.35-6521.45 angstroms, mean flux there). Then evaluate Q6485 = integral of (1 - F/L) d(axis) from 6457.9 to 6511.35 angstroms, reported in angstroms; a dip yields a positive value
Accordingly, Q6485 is 1.8 angstroms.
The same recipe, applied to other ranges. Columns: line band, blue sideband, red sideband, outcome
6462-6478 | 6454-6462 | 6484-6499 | 0.6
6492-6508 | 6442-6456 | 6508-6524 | 0.7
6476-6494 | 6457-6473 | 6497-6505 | -0.2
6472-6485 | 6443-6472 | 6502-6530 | 0.5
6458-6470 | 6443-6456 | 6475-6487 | -0.2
